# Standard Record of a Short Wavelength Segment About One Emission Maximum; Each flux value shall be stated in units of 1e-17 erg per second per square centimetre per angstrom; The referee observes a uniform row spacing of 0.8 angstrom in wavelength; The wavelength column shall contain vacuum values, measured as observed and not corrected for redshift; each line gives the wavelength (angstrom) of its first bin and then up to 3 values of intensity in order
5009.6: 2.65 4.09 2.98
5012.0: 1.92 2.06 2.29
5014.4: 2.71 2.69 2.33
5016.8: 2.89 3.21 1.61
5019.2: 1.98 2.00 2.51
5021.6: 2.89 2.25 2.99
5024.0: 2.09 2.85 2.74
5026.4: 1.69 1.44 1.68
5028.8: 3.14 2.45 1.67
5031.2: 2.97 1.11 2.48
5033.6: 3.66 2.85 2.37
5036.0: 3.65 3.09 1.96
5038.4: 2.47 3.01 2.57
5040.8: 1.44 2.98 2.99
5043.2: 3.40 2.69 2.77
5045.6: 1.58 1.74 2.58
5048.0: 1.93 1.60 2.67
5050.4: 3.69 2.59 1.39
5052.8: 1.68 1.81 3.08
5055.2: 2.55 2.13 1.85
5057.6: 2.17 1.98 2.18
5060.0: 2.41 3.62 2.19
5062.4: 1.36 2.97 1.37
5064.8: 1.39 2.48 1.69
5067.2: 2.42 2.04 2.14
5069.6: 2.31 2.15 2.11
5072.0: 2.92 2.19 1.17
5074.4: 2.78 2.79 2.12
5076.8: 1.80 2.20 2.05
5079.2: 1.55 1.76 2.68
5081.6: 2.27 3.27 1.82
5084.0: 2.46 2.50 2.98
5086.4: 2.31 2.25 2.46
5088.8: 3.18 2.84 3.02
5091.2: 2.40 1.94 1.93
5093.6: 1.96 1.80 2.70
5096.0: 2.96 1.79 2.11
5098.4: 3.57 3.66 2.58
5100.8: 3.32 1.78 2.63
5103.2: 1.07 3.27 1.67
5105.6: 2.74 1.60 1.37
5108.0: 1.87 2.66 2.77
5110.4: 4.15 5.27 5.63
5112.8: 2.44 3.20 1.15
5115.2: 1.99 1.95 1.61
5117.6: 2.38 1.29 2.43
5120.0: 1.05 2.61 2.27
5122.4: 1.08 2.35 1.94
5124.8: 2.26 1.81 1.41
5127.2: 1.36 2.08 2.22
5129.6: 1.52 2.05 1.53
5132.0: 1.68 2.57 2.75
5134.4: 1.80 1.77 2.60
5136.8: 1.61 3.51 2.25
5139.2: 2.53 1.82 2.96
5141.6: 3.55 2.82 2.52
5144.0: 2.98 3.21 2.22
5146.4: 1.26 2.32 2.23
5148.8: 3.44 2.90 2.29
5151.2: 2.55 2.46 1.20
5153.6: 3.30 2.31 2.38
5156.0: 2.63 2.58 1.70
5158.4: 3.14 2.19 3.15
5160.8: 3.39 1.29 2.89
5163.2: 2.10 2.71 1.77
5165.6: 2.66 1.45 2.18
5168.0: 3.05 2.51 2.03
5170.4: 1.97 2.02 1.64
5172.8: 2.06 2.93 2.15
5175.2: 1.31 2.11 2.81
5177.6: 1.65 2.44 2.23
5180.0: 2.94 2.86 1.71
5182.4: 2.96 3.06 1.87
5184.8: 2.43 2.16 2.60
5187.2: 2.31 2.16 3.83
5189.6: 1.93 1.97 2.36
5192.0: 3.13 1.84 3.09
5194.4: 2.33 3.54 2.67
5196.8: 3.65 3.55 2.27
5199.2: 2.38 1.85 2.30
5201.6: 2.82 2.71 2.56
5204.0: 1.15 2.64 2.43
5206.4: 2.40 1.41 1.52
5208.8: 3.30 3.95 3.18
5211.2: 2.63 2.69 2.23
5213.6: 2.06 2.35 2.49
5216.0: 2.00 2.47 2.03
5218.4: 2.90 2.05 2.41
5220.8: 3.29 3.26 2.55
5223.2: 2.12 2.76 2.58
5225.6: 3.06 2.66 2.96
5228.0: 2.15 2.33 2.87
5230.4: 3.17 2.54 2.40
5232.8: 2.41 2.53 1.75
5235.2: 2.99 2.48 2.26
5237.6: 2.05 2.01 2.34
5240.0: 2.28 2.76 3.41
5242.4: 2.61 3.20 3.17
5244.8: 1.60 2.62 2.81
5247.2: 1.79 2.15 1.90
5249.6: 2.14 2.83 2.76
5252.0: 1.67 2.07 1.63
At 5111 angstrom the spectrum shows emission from H-gamma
